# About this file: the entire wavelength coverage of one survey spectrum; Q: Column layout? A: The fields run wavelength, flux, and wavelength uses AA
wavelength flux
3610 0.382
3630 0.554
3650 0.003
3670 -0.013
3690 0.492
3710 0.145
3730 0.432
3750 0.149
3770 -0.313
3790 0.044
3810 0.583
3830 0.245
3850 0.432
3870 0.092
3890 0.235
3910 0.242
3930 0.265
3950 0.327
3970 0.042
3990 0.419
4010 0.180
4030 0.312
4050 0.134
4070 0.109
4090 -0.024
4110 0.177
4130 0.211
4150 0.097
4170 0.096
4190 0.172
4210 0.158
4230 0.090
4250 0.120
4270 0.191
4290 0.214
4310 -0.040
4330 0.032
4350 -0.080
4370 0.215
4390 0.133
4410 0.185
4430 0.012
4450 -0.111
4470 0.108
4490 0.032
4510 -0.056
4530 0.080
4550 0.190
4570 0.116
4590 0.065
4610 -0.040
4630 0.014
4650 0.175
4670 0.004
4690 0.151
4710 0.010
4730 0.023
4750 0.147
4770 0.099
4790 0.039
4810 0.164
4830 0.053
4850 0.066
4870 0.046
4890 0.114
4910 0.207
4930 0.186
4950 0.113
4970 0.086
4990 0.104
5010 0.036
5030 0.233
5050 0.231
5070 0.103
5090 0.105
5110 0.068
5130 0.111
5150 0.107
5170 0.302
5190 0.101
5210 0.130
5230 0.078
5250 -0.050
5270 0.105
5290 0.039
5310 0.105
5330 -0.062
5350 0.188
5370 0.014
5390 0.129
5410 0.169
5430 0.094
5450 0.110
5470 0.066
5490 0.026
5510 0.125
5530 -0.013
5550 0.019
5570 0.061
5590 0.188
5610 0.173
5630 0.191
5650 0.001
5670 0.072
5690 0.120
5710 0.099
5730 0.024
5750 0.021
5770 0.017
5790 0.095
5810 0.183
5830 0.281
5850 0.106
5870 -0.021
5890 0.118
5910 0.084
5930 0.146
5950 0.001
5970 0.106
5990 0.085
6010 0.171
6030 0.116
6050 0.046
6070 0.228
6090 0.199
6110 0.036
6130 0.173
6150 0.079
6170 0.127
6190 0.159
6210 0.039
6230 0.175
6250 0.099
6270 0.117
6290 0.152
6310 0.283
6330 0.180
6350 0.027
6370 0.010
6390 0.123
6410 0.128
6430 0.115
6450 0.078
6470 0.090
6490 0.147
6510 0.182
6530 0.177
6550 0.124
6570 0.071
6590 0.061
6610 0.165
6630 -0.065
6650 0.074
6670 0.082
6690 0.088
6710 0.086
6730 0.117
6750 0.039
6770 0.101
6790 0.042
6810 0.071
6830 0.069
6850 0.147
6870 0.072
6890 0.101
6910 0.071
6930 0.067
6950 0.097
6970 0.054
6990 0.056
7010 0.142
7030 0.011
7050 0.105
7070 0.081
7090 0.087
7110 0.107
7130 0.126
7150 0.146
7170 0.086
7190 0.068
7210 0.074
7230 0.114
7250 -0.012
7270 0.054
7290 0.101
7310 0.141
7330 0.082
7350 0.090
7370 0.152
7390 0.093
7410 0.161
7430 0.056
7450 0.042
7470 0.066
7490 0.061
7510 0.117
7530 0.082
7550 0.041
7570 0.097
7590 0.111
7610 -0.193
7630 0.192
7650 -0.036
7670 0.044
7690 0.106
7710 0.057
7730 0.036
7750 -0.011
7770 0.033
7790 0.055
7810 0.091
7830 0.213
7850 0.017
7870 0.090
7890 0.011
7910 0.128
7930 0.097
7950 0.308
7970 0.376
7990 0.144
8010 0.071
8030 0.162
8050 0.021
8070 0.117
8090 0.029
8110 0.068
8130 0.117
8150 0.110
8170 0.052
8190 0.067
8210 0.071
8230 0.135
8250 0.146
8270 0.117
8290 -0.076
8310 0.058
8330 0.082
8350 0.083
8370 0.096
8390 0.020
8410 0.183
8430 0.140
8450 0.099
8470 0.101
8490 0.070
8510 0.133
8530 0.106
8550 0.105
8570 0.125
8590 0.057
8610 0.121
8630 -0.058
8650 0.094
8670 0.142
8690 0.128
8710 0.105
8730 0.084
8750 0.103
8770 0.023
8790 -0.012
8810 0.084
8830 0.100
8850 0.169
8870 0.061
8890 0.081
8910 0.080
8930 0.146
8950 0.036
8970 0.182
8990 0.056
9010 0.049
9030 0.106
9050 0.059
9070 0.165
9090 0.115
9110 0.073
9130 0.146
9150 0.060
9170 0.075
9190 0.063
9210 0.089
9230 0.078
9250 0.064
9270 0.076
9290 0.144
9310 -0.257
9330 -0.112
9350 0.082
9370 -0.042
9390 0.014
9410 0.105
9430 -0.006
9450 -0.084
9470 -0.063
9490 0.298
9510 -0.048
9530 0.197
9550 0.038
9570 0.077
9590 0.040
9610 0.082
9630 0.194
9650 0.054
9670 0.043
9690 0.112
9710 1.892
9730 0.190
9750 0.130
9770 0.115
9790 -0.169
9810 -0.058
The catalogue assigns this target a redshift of 1.13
